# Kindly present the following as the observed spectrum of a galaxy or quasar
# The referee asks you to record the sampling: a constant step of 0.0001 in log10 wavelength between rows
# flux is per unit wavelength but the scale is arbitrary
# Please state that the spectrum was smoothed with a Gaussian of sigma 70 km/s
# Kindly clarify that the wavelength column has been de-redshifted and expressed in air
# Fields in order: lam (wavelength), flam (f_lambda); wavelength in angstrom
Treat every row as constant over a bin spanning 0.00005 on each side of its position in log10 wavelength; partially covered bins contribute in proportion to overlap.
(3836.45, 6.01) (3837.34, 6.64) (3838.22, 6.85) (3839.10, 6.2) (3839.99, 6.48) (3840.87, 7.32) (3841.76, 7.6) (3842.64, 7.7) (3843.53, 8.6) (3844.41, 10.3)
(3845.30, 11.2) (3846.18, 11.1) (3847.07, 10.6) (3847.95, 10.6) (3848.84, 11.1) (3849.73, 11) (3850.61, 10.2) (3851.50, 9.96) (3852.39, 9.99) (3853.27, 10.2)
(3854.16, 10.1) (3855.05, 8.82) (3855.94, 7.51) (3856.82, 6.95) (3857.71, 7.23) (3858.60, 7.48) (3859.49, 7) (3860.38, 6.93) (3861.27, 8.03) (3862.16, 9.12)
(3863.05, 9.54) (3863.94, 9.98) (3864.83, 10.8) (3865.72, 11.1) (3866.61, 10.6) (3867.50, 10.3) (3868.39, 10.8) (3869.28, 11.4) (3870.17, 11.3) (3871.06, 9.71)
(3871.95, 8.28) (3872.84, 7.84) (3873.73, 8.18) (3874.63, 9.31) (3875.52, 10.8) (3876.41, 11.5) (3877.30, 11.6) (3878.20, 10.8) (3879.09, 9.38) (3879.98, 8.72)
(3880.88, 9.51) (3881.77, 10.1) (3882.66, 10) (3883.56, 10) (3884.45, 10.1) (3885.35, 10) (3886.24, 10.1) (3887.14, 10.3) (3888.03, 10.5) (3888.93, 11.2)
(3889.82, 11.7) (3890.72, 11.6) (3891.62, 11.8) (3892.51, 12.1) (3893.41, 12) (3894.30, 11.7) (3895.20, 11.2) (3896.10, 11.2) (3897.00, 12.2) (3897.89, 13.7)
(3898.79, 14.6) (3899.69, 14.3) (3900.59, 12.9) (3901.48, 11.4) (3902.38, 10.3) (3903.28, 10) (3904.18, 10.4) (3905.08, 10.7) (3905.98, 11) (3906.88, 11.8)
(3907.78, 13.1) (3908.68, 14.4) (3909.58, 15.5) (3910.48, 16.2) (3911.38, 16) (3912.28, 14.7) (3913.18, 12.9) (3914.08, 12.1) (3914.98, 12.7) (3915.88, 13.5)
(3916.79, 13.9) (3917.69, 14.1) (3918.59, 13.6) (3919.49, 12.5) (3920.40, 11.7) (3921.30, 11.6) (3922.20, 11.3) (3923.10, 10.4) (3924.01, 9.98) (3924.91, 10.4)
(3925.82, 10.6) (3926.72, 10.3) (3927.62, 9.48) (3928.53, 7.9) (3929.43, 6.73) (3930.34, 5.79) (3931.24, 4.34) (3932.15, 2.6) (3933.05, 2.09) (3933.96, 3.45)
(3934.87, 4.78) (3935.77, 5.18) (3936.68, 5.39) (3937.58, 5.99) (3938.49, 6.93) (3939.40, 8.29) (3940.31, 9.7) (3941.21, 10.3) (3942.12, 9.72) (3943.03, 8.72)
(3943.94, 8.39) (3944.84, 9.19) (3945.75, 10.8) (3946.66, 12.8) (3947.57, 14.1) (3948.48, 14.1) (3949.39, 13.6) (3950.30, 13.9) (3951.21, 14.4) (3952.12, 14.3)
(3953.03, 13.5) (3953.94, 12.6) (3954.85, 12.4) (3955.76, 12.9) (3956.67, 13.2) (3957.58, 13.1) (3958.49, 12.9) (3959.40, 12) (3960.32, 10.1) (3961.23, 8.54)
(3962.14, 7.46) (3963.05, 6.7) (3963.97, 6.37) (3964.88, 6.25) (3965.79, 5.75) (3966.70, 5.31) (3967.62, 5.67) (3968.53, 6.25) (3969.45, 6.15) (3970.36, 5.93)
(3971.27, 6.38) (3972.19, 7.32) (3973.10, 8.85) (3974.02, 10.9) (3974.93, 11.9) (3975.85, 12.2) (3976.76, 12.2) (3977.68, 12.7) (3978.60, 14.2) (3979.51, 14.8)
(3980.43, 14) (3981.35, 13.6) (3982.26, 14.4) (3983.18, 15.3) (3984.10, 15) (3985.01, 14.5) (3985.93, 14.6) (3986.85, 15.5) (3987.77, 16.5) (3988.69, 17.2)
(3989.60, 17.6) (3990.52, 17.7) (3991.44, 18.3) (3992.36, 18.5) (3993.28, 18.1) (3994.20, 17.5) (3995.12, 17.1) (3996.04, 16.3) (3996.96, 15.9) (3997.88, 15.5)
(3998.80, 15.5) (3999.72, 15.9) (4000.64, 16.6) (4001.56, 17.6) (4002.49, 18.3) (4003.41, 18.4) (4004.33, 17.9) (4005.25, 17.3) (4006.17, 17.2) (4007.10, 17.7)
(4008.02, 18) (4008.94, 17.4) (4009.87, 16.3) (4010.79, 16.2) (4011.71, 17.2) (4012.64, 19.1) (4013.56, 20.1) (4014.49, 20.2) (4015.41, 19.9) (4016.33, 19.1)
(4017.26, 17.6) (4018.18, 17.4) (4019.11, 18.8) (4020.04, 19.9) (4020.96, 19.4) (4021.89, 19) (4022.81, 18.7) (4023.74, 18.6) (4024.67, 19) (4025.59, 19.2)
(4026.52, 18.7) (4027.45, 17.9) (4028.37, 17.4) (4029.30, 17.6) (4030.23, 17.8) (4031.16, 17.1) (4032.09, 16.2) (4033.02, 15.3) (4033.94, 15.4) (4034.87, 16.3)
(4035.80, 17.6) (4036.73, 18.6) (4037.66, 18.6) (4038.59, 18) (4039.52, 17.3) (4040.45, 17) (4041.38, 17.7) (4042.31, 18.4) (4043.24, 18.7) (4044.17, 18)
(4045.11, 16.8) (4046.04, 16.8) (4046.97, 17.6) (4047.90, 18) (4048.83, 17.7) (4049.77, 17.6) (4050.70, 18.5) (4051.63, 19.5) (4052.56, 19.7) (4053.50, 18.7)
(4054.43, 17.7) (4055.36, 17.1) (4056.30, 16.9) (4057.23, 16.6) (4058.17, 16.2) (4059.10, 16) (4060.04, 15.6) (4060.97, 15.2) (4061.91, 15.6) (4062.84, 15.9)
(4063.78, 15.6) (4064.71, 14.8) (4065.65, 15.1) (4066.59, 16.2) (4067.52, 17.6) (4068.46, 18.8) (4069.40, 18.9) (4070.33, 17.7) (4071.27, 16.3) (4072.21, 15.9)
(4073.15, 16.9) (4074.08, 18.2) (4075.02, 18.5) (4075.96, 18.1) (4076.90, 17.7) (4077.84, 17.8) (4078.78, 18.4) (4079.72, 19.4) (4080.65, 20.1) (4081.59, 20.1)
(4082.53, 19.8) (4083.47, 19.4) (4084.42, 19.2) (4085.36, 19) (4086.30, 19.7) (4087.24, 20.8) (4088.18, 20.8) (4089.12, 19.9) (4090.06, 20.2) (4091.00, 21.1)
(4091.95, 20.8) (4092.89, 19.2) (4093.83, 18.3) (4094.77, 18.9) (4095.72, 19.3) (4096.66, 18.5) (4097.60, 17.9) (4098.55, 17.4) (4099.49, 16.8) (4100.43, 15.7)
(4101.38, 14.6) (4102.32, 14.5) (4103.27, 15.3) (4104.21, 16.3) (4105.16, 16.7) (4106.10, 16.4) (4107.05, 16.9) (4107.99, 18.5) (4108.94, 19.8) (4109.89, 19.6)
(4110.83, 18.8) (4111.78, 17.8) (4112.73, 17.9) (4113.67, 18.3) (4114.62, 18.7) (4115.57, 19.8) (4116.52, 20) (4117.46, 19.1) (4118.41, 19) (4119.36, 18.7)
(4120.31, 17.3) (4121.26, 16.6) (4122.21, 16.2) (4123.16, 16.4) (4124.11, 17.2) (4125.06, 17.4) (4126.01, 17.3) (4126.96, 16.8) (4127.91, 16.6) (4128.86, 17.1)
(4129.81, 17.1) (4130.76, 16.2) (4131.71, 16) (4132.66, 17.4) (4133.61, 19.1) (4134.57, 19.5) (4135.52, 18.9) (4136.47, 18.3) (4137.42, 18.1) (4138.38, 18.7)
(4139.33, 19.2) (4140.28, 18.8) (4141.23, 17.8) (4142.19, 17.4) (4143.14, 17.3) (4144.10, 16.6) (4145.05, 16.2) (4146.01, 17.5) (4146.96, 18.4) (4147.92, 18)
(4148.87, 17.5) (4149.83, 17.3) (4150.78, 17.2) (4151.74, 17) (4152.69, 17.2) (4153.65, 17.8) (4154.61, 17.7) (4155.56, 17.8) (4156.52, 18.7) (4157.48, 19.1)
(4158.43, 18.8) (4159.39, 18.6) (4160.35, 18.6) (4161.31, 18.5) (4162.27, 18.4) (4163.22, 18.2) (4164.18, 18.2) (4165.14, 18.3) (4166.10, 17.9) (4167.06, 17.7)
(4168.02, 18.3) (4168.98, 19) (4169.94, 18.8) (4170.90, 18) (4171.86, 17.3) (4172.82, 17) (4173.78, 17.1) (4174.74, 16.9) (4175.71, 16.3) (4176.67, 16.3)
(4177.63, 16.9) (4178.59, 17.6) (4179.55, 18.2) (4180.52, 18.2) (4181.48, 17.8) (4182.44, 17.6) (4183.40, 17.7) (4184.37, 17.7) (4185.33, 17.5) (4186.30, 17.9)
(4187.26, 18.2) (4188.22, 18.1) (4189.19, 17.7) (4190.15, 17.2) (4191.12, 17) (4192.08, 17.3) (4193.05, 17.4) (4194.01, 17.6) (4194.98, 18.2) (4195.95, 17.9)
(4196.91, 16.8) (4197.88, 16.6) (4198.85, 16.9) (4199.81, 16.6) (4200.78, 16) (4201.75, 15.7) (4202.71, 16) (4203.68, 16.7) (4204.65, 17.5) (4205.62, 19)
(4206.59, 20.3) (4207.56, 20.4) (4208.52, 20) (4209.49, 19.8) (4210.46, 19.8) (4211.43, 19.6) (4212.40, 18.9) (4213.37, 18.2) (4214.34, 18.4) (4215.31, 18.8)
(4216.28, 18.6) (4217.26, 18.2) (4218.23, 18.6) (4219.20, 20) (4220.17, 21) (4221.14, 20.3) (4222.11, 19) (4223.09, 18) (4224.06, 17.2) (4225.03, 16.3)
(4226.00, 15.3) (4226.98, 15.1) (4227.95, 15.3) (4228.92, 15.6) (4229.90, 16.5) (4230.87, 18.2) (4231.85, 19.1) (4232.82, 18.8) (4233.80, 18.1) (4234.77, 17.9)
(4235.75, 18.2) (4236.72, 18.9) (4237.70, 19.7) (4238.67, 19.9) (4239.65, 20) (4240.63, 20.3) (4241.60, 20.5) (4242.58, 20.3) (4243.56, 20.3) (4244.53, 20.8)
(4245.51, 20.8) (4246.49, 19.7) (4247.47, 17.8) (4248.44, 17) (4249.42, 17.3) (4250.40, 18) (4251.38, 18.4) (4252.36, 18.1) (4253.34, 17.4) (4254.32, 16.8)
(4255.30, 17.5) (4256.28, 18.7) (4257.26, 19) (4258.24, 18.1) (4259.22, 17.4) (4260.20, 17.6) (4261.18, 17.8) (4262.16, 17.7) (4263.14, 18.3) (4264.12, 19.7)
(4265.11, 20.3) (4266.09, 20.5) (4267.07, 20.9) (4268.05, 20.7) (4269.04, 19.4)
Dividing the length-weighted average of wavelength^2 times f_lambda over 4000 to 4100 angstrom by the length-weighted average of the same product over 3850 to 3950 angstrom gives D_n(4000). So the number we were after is 1.88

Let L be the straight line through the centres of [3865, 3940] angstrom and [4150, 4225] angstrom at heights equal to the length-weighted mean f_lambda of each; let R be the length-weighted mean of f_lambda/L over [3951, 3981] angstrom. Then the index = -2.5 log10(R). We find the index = 0.19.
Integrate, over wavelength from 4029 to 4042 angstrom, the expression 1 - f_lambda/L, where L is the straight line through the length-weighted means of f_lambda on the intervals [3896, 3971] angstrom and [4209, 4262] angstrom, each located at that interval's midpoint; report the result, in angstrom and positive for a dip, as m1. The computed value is -4.1 angstrom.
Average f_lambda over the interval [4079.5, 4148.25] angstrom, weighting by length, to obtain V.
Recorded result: 18.1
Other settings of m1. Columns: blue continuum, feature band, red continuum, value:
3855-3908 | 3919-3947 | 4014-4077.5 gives 9.6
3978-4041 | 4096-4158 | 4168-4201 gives -0.8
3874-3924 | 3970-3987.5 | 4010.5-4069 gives 3.2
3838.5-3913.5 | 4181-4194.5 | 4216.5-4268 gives -0.2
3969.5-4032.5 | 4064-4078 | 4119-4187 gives -0.2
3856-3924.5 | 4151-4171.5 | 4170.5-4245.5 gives -1.4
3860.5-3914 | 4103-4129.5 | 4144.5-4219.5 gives -2.2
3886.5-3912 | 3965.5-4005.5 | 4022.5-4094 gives 4.2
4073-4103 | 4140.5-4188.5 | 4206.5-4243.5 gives 2.3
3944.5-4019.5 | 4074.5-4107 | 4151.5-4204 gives -4.9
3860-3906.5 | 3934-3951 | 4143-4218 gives 3.7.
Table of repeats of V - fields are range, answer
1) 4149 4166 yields 18.1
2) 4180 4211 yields 17.8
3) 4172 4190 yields 17.5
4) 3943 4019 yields 13.8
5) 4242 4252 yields 19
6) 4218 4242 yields 18.3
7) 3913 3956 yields 10.1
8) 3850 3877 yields 9.39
